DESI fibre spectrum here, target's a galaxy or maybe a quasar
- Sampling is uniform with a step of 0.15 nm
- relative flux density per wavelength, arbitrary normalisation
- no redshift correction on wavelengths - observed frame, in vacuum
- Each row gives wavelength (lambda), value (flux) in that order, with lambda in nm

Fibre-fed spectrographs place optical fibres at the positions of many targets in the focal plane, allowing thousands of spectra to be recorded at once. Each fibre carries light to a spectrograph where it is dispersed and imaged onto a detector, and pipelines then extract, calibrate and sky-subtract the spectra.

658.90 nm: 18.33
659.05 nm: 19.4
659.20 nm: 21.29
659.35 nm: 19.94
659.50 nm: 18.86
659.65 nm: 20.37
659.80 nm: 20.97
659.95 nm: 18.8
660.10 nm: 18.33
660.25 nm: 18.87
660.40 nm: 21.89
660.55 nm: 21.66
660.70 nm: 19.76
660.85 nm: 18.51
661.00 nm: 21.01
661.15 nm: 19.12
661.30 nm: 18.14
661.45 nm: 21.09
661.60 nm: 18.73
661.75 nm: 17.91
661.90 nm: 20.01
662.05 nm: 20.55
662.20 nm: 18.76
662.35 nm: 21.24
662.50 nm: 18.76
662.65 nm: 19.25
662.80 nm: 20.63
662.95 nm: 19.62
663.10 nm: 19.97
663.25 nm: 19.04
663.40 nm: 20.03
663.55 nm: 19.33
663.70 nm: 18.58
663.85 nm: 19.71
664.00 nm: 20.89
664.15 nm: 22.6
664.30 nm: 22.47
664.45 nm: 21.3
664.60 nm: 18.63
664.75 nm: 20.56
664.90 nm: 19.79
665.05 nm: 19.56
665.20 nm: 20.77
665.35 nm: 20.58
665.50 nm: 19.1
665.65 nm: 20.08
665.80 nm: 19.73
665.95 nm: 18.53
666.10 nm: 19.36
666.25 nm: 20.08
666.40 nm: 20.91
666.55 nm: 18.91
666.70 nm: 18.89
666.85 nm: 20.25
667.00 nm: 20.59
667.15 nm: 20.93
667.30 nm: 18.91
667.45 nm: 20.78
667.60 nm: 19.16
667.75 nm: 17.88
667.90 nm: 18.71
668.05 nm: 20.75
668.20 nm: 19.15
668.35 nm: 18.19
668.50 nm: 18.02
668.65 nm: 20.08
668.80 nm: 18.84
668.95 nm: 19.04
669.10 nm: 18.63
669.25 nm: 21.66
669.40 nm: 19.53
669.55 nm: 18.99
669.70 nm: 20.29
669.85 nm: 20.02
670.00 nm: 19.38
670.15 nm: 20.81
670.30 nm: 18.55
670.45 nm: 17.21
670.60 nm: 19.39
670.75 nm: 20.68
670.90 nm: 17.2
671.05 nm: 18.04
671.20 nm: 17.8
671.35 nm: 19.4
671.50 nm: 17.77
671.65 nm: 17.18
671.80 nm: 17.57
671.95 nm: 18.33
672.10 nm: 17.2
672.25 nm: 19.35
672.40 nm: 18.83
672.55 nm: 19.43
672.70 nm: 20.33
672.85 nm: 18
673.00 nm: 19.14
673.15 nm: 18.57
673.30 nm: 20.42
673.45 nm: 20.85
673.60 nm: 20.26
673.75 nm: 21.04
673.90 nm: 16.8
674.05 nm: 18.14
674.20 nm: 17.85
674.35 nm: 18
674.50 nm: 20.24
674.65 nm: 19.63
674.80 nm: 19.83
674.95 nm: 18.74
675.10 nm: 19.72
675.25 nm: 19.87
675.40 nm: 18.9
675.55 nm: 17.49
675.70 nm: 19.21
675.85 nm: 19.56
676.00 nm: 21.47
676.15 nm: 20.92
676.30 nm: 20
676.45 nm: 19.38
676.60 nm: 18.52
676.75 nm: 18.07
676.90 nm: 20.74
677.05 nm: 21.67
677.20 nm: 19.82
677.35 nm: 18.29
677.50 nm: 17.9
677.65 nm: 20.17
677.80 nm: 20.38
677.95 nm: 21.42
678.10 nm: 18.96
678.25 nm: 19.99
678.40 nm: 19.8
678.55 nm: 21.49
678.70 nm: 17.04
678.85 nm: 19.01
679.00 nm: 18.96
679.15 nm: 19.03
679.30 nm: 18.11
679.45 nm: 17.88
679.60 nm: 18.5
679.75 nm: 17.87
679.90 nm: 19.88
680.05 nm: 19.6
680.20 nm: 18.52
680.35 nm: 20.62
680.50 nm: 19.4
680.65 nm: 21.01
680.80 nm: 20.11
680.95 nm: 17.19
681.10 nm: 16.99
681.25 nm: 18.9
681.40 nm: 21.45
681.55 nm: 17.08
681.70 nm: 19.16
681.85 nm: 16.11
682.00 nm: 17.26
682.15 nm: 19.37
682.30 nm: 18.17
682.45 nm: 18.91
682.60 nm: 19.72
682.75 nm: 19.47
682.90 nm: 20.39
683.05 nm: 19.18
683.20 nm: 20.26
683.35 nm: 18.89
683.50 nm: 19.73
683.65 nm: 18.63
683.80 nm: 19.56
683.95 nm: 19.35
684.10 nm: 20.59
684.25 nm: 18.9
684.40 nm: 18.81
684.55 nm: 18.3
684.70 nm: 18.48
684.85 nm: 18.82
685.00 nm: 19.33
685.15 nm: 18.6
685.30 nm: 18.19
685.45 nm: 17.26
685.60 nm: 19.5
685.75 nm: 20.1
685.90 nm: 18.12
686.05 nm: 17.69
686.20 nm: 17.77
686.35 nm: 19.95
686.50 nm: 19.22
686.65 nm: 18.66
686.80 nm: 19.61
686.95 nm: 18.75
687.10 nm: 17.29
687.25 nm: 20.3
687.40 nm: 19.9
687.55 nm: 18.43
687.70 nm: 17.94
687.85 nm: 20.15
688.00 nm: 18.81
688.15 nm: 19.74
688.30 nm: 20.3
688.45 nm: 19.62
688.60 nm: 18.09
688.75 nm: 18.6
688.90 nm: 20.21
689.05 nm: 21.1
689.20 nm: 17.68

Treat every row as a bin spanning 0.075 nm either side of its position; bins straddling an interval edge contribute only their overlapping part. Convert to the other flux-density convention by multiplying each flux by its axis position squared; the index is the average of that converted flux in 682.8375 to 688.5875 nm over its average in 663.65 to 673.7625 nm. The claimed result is 1.0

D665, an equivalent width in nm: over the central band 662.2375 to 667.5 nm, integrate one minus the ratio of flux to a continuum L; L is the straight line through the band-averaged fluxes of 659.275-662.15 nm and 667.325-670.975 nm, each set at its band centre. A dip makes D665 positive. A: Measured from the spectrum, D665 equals -0.14 nm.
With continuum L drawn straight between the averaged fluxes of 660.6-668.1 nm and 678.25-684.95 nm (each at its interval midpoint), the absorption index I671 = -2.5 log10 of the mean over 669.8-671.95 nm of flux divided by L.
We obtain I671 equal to 0.05 mag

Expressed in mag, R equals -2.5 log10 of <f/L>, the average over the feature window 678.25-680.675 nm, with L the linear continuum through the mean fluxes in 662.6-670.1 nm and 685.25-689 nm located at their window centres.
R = 0.01 mag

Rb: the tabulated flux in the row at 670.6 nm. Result 19.39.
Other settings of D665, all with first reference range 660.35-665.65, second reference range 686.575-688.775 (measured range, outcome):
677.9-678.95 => -0.01 nm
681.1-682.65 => 0.06 nm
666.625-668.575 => 0.04 nm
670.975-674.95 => 0.16 nm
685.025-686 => 0.03 nm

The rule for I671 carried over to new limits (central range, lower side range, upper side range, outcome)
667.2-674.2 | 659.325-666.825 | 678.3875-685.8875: 0.03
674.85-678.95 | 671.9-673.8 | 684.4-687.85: -0.02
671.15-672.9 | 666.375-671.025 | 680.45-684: 0.05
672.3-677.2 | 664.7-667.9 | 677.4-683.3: 0.00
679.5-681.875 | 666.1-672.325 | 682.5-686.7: 0.01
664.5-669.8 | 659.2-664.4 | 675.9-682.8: 0.00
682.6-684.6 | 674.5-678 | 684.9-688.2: -0.02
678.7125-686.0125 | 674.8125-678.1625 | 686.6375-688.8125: 0.02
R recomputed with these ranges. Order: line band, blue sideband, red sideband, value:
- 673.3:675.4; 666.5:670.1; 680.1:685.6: -0.003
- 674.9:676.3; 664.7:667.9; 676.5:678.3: 0.005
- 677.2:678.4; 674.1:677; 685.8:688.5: -0.017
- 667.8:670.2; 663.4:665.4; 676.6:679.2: 0.033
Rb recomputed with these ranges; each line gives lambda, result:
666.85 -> 20.25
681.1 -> 16.99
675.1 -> 19.72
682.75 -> 19.47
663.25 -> 19.04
